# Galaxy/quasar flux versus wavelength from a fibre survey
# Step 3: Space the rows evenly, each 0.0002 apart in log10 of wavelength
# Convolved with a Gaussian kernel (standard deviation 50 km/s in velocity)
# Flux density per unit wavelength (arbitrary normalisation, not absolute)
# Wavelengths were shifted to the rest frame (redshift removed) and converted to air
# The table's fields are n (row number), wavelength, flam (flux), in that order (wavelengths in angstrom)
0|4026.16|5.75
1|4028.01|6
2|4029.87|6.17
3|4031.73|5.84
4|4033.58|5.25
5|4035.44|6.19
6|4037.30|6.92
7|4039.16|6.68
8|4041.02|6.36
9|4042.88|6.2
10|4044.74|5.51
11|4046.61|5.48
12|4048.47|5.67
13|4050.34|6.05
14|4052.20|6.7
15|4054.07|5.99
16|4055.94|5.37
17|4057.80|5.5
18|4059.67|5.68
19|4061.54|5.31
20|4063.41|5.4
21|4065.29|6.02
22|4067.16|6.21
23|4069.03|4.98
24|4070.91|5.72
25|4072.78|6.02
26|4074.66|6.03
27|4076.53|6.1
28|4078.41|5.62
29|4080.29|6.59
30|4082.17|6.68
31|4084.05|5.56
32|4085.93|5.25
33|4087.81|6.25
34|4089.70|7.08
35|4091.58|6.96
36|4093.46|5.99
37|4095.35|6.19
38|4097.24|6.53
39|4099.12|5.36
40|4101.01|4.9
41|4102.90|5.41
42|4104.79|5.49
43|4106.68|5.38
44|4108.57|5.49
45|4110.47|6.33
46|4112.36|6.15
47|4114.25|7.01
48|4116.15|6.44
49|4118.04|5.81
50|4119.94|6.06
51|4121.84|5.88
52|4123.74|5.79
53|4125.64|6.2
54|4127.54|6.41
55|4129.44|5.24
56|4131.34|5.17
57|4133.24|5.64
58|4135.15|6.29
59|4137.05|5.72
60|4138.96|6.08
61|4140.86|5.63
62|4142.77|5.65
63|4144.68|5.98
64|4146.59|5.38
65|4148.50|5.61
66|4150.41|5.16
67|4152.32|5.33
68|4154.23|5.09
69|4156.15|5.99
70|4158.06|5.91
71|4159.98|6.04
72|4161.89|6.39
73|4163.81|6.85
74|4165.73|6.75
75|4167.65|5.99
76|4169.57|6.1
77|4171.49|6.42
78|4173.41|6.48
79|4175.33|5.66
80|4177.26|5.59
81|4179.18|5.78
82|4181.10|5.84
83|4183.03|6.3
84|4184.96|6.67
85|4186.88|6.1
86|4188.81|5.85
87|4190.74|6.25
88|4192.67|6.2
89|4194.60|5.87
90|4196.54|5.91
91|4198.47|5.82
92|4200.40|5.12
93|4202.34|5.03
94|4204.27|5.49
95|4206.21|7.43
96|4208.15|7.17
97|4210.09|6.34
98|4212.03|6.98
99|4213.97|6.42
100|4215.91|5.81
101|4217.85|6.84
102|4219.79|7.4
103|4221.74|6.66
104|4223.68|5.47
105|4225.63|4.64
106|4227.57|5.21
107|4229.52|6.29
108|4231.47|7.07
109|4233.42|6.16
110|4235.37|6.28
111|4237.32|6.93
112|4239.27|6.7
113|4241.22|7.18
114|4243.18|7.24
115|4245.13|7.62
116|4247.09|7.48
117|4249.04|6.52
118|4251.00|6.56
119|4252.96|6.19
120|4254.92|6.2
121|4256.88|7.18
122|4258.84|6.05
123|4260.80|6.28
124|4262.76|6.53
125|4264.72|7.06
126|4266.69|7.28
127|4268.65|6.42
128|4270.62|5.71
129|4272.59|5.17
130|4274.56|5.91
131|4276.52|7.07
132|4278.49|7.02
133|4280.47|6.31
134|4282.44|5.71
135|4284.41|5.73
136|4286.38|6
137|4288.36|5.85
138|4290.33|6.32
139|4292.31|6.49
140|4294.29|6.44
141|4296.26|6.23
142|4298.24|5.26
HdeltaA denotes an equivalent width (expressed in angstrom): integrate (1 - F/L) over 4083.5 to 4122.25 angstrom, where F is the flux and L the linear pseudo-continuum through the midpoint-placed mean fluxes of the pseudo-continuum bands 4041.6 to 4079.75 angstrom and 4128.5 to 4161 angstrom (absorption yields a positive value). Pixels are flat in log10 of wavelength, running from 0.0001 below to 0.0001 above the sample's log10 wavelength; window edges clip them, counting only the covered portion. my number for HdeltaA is -1.80 angstrom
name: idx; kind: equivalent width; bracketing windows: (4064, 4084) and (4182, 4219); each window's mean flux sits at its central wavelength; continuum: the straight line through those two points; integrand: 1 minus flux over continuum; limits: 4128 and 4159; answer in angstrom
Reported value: 2.4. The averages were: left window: 5.97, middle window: 5.63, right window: 6.19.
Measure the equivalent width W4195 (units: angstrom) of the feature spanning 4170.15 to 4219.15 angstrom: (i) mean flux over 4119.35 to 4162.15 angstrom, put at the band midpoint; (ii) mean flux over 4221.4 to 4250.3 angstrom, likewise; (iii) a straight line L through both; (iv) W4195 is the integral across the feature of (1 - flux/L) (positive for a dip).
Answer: 0.25 angstrom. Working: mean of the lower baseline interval 5.75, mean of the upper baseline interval 6.5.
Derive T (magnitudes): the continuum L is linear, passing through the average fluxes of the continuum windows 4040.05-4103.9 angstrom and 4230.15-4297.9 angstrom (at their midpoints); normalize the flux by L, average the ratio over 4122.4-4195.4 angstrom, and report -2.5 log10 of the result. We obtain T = 0.04 mag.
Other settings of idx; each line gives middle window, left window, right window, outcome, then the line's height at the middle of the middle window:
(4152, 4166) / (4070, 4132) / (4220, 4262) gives 0.34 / 6.19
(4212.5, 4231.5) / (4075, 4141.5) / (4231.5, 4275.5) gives 0.86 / 6.45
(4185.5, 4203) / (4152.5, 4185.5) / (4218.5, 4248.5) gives 1.22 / 6.27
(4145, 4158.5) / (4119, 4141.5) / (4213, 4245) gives 1.06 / 5.97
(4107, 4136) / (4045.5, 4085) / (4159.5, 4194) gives 0.15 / 6.01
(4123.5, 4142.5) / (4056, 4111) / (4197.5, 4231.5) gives 0.49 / 5.97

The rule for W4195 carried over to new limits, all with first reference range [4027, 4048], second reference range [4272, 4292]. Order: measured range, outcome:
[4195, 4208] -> 0.5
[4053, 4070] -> 1.2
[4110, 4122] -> -0.4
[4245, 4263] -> -1.4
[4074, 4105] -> 0.3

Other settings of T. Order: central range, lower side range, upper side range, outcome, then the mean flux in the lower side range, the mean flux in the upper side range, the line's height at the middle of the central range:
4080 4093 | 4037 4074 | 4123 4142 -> -0.08 mag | 5.87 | 5.82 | 5.85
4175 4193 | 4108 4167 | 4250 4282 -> 0.01 mag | 5.92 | 6.42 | 6.1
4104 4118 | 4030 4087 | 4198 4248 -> 0.01 mag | 5.9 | 6.42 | 6.07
